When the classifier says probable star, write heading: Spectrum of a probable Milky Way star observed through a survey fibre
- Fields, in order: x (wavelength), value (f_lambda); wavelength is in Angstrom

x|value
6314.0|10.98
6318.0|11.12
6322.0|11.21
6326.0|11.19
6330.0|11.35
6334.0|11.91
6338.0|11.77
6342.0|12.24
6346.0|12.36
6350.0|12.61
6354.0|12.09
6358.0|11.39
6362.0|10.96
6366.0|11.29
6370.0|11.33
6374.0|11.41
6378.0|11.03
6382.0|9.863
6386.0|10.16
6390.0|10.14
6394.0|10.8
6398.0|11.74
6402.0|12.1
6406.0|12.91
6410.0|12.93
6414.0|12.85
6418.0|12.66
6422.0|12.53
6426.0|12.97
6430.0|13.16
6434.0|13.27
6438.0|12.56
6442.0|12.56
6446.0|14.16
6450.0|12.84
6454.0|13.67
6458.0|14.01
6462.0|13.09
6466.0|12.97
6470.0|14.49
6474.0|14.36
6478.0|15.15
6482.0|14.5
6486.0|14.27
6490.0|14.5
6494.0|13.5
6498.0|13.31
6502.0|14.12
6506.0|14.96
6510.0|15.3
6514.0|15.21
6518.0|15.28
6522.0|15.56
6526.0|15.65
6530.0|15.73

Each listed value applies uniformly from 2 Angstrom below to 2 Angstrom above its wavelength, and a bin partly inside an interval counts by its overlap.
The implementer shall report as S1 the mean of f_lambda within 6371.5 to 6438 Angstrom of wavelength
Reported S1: 11.9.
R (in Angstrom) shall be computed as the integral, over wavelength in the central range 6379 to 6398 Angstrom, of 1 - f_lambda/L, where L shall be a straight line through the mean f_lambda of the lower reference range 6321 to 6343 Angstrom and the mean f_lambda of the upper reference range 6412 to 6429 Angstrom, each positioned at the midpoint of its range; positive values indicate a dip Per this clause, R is 2.94 Angstrom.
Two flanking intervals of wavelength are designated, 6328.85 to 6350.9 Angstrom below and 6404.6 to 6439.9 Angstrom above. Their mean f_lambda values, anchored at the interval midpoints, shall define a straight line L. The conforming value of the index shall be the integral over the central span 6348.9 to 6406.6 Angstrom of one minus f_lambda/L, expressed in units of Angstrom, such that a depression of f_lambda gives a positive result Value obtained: 5.4 Angstrom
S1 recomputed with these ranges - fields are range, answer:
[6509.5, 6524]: 15.3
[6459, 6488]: 14.1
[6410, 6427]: 12.8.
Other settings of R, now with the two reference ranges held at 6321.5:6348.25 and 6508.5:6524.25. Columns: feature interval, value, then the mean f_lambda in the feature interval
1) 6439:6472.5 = 1.63 Angstrom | 13.5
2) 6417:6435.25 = 0.87 Angstrom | 12.9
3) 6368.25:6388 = 2.90 Angstrom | 10.8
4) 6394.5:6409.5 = 1.05 Angstrom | 12.2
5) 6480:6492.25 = 0.28 Angstrom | 14.4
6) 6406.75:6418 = 0.37 Angstrom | 12.9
